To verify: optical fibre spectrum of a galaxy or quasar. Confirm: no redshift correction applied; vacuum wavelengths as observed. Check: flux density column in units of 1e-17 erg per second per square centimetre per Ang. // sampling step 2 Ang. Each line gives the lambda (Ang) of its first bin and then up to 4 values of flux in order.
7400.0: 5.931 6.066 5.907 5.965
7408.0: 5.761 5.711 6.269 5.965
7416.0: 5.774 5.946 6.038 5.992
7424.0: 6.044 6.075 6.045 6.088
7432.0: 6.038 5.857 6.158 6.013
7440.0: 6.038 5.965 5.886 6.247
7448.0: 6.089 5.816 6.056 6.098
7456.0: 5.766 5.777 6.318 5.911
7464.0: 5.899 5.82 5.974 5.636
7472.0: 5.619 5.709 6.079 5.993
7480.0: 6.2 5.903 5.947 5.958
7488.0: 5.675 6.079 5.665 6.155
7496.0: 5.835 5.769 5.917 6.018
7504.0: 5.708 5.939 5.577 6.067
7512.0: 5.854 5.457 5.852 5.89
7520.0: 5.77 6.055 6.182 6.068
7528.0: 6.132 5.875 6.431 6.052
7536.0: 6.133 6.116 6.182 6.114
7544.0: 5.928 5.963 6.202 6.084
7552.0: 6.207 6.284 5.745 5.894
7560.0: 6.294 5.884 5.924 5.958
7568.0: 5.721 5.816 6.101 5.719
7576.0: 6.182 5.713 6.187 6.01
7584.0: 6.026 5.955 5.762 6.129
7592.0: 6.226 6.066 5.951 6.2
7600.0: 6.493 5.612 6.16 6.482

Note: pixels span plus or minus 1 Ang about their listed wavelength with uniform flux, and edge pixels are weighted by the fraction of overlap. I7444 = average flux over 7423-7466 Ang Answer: 6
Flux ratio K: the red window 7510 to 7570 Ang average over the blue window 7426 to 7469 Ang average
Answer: 1.0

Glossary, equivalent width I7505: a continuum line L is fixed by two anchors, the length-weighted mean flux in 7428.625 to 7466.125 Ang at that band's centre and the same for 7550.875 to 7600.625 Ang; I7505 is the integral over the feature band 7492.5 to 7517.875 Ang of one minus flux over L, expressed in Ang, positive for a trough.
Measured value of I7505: 0.68 Ang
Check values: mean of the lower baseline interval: 6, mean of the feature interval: 5.84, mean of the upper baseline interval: 6.01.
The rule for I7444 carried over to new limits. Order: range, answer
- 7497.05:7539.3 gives 5.95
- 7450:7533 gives 5.92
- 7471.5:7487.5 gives 5.93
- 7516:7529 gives 6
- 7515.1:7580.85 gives 6.02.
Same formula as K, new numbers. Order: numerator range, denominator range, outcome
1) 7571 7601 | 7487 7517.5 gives 1.04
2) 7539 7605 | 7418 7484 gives 1.01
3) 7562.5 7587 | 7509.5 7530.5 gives 1.00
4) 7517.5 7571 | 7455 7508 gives 1.02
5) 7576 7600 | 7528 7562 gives 0.99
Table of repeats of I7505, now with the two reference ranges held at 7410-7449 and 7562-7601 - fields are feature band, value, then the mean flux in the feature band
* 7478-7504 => 0.4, 5.92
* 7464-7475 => 0.5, 5.76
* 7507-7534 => 0.3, 5.94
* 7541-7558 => -0.1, 6.06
